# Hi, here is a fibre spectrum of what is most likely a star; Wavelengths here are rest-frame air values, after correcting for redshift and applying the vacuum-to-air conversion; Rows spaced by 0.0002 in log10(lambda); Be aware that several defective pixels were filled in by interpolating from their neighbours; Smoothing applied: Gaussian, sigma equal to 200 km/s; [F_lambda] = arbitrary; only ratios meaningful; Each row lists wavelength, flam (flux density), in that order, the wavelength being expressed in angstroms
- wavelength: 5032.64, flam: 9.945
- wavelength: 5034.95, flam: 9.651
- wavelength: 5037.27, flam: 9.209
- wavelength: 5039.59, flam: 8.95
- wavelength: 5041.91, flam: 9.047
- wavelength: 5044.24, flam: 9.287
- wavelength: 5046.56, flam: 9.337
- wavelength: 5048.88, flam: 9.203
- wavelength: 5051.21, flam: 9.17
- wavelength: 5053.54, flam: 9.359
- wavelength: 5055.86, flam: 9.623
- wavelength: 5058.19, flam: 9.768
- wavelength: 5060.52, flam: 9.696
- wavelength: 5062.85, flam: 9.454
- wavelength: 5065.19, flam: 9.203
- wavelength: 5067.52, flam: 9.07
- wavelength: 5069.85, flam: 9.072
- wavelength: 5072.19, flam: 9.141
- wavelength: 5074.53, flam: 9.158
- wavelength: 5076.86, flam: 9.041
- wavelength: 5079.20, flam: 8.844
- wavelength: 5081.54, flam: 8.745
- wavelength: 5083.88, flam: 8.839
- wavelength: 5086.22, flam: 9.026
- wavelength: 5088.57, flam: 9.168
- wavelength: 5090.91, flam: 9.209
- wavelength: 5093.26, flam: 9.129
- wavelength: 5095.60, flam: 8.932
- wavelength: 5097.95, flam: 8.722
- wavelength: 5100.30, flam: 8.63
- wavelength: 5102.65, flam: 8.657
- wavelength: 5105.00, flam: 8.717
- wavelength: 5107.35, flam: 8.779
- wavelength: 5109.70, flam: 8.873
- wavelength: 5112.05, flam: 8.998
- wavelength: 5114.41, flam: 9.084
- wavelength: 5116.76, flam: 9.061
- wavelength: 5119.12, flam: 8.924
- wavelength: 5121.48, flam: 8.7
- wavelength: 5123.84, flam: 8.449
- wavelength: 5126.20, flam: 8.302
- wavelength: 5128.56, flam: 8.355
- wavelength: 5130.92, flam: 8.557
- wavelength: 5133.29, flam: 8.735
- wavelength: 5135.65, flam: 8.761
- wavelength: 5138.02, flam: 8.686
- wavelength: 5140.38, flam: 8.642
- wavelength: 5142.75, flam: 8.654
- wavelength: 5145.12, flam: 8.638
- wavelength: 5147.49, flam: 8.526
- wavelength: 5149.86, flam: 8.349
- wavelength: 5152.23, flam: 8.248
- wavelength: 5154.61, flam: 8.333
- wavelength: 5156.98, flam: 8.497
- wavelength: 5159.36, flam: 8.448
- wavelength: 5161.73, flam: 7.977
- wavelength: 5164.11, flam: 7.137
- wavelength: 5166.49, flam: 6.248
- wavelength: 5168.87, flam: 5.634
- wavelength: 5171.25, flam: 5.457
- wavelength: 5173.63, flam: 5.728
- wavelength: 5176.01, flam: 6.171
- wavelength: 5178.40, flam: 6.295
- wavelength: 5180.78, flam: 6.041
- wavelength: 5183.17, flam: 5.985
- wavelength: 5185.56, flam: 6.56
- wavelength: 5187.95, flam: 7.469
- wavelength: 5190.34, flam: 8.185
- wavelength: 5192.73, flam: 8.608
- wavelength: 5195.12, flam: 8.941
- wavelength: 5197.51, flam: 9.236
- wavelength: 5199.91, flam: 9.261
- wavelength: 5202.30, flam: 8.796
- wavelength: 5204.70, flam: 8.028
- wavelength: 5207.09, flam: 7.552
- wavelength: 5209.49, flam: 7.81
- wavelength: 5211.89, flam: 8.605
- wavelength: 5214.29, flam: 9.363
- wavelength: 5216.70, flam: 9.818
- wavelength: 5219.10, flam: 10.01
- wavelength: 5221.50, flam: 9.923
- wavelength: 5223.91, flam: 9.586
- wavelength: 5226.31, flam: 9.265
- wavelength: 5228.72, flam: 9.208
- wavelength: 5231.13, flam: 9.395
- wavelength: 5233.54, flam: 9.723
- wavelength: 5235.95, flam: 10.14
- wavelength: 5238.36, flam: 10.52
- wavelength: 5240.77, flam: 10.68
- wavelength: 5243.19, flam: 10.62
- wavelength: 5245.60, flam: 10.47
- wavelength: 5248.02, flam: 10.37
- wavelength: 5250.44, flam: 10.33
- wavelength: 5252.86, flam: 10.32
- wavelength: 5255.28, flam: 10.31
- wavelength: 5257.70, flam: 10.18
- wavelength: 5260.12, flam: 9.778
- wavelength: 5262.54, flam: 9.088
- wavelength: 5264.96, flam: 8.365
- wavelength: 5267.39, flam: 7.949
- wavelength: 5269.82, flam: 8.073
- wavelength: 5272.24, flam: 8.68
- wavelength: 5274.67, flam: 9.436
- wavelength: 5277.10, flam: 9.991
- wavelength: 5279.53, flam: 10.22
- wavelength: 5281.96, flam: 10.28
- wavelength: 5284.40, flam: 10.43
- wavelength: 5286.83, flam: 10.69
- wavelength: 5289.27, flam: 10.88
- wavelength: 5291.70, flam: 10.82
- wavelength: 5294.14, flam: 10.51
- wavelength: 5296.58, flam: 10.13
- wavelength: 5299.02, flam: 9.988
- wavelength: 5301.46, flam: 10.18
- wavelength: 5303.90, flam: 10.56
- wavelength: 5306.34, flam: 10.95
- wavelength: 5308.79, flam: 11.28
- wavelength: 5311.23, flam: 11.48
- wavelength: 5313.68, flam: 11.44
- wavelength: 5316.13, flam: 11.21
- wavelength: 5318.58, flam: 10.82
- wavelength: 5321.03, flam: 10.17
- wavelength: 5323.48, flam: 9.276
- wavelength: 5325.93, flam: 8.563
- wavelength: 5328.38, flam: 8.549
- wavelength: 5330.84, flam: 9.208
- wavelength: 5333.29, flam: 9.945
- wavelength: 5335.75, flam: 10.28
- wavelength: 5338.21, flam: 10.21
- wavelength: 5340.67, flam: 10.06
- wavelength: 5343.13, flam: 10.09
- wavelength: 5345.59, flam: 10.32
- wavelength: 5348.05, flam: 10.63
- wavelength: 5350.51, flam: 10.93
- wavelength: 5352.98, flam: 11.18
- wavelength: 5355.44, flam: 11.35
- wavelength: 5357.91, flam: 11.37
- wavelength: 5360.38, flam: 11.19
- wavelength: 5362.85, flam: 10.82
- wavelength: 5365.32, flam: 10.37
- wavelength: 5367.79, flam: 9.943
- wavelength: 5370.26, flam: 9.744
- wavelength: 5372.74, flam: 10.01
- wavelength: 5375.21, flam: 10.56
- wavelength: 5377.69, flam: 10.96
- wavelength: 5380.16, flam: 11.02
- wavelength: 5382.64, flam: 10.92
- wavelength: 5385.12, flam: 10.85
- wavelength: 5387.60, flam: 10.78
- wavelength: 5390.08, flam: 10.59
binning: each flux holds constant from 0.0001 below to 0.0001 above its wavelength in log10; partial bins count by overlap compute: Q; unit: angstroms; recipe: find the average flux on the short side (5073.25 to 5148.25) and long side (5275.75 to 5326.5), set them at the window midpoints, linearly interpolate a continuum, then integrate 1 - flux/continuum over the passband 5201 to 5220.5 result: 1.9 angstroms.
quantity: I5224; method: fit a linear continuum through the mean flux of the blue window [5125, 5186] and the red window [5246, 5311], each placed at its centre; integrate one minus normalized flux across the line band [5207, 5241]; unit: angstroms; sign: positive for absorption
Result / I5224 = -2.0 angstroms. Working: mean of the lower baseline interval 7.58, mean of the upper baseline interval 10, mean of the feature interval 9.47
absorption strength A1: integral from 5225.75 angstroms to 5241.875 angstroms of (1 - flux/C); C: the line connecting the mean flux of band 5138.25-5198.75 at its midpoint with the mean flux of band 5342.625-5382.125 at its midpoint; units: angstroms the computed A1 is -2.4 angstroms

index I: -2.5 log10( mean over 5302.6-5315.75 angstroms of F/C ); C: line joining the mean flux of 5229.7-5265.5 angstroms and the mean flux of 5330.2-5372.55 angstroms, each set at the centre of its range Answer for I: -0.09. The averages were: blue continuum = 10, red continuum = 10.5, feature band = 11.1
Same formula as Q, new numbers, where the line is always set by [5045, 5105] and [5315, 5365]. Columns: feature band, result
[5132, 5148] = 1.3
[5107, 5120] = 0.5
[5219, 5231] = 0.3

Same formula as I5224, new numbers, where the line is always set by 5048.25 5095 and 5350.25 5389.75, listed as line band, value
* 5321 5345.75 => 2.12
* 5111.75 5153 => 3.74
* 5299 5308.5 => -0.15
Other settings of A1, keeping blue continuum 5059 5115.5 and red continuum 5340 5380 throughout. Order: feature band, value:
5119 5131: 0.9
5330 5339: 0.5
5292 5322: -1.2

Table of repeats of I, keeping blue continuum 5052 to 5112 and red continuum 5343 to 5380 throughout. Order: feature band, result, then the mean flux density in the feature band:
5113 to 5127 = 0.063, 8.77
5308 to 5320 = -0.084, 11.2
